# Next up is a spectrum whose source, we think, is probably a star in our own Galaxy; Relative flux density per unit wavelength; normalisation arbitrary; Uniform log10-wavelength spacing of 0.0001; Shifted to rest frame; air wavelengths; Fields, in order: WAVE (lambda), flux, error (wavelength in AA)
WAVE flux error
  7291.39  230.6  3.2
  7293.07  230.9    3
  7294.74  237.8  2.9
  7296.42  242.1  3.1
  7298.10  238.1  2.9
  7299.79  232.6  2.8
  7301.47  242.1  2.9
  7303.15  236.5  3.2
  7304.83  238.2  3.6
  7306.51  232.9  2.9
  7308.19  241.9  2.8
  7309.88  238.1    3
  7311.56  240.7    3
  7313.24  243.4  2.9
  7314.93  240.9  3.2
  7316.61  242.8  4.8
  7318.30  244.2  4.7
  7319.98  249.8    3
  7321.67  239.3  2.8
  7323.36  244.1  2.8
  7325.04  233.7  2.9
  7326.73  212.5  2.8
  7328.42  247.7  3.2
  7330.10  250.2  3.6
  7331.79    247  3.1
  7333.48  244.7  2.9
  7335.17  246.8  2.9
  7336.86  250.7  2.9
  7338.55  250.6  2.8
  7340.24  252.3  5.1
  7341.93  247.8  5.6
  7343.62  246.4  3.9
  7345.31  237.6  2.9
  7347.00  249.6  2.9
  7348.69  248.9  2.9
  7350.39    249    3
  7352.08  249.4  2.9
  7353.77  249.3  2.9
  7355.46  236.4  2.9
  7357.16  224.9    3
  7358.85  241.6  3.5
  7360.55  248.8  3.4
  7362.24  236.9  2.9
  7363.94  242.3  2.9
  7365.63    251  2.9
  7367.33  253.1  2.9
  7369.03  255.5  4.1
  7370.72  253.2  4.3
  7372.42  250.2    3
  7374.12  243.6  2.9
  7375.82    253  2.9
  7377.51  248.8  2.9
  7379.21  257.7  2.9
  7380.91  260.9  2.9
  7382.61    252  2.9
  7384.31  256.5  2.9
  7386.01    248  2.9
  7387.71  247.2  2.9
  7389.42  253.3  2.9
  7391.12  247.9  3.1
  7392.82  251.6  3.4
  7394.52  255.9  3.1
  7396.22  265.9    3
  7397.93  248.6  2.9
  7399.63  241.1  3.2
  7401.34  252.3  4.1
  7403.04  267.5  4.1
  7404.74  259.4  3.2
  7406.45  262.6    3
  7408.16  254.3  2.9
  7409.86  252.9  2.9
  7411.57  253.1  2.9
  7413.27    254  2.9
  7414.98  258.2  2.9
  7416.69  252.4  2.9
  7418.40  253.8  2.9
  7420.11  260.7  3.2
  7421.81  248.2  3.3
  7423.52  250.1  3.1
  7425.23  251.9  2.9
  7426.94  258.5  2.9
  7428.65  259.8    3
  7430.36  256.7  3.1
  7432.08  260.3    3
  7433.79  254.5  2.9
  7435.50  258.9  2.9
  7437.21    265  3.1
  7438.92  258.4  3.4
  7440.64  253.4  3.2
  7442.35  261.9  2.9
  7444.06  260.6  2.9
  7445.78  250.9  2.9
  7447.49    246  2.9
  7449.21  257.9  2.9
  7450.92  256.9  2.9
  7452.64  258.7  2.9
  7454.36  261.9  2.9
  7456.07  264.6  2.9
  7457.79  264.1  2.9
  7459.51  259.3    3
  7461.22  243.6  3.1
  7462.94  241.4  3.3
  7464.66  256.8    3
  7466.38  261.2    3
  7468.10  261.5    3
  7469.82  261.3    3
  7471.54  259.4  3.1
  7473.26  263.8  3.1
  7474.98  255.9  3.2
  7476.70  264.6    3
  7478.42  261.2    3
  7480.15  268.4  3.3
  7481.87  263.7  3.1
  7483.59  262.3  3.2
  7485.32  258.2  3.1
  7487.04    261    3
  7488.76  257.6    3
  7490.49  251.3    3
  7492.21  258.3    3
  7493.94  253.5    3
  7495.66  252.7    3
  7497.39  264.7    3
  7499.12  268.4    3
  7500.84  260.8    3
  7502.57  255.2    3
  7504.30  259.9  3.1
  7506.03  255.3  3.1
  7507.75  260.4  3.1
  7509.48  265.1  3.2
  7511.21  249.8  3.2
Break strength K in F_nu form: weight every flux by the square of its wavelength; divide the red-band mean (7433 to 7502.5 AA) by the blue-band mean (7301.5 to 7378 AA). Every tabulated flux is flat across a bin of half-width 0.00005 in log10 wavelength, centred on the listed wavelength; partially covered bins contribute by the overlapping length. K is 1.10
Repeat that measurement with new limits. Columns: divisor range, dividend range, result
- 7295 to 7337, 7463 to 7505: 1.13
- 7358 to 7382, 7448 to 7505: 1.07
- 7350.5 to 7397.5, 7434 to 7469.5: 1.05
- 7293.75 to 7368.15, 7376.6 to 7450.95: 1.08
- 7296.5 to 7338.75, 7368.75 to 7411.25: 1.07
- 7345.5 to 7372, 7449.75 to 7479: 1.08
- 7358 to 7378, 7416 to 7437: 1.05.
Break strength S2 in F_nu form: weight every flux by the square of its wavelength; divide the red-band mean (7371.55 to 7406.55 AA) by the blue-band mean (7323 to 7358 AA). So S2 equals 1.05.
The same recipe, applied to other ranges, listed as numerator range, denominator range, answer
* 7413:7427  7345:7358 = 1.06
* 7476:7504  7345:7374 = 1.10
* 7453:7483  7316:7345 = 1.10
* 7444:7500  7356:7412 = 1.05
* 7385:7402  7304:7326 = 1.07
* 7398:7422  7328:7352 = 1.05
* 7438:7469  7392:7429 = 1.02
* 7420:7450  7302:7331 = 1.10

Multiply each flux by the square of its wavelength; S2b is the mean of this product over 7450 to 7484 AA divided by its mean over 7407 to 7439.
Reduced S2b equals 1.0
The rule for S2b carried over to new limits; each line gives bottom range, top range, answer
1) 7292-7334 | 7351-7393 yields 1.05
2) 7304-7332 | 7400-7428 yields 1.09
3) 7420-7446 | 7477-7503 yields 1.03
